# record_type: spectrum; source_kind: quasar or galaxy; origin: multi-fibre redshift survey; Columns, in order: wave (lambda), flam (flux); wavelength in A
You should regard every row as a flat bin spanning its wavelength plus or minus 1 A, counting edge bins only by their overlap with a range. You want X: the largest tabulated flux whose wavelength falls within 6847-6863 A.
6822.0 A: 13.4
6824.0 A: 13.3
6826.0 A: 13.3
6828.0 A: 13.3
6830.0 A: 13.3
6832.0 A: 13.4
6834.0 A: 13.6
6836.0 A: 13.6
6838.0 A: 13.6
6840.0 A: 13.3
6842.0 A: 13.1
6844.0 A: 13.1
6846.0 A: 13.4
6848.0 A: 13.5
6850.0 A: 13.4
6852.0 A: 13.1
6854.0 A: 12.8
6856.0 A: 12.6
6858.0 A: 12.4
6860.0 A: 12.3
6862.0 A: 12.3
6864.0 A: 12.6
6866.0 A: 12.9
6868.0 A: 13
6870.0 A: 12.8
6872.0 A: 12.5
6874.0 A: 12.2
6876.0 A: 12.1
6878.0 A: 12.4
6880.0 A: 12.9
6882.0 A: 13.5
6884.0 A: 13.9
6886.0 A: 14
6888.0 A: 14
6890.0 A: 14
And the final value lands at 13.5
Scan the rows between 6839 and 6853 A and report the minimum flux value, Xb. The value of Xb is 13.1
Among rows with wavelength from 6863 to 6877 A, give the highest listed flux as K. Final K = 13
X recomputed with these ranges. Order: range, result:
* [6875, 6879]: 12.4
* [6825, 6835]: 13.6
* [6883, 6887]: 14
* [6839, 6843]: 13.3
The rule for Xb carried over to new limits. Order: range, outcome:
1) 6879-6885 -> 12.9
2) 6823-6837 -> 13.3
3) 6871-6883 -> 12.1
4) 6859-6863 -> 12.3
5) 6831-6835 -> 13.4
